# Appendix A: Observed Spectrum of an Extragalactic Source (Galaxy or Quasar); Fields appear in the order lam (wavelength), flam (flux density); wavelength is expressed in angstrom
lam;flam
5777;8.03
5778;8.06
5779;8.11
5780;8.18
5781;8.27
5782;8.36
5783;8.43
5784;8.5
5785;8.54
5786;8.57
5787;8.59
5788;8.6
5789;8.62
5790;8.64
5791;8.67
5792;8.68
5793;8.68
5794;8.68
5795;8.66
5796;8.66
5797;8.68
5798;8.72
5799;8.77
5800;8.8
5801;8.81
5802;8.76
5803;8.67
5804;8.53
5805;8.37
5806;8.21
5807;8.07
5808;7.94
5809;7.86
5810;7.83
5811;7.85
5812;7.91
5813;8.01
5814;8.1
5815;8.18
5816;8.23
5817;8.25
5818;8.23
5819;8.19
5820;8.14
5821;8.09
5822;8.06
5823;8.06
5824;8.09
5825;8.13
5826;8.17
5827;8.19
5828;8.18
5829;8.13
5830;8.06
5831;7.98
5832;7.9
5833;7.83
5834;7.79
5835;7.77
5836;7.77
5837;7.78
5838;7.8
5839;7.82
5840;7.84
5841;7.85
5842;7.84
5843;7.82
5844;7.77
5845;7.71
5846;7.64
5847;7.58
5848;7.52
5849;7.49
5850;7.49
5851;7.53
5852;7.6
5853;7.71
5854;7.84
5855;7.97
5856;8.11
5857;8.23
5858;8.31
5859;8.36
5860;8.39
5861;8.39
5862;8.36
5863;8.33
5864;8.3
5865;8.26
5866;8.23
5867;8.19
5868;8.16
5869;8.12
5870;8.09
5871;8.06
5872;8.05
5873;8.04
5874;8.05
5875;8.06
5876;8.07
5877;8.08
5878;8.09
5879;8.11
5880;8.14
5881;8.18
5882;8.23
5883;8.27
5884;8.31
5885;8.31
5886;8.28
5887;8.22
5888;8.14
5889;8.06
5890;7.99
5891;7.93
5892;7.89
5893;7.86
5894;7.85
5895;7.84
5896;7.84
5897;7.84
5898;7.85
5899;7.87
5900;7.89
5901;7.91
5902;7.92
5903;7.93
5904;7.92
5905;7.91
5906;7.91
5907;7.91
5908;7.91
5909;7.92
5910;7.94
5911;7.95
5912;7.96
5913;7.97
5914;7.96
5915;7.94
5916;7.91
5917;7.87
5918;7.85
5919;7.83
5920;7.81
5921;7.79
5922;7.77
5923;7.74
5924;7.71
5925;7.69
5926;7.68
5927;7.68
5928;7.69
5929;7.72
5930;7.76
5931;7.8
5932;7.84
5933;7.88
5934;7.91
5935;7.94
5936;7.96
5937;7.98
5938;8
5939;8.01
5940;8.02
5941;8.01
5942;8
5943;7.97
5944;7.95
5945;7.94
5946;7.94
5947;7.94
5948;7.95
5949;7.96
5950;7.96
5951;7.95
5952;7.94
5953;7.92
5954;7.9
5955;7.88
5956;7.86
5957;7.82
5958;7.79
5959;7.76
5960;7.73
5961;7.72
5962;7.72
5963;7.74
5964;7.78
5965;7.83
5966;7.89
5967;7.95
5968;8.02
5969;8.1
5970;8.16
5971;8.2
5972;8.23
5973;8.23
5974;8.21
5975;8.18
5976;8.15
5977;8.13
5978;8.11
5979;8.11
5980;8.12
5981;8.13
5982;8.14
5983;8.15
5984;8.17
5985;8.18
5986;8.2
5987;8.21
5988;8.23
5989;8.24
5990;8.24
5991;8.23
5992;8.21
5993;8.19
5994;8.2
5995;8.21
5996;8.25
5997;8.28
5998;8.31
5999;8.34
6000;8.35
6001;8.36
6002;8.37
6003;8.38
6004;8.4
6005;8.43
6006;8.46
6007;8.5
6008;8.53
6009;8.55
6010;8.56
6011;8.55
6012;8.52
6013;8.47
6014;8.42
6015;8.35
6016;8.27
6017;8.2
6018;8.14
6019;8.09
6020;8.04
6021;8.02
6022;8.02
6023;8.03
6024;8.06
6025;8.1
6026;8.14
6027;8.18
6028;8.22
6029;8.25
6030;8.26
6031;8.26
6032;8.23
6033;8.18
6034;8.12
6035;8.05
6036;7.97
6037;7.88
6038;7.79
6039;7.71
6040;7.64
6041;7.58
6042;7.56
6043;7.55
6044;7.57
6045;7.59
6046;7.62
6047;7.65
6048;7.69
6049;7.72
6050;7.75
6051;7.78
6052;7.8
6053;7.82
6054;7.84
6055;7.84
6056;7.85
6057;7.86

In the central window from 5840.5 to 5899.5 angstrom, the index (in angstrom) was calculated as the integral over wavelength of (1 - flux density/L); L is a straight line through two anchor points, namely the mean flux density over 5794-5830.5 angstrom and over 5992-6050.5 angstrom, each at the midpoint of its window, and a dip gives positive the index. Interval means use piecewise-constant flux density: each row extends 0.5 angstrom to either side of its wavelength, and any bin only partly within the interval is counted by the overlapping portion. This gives 1.6 angstrom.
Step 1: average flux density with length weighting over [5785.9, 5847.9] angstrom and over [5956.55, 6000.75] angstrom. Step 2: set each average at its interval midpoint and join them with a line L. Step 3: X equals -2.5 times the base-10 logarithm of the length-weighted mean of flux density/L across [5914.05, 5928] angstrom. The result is 0.05 mag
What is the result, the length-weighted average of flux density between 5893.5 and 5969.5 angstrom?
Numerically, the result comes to 7.88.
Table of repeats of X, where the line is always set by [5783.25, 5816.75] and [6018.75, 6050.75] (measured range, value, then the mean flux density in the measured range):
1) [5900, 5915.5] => 0.036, 7.93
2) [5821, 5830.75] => 0.035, 8.11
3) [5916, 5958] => 0.035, 7.87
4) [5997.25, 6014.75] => -0.060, 8.44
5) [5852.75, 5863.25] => 0.016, 8.19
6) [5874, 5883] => 0.018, 8.12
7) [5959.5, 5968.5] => 0.035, 7.82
